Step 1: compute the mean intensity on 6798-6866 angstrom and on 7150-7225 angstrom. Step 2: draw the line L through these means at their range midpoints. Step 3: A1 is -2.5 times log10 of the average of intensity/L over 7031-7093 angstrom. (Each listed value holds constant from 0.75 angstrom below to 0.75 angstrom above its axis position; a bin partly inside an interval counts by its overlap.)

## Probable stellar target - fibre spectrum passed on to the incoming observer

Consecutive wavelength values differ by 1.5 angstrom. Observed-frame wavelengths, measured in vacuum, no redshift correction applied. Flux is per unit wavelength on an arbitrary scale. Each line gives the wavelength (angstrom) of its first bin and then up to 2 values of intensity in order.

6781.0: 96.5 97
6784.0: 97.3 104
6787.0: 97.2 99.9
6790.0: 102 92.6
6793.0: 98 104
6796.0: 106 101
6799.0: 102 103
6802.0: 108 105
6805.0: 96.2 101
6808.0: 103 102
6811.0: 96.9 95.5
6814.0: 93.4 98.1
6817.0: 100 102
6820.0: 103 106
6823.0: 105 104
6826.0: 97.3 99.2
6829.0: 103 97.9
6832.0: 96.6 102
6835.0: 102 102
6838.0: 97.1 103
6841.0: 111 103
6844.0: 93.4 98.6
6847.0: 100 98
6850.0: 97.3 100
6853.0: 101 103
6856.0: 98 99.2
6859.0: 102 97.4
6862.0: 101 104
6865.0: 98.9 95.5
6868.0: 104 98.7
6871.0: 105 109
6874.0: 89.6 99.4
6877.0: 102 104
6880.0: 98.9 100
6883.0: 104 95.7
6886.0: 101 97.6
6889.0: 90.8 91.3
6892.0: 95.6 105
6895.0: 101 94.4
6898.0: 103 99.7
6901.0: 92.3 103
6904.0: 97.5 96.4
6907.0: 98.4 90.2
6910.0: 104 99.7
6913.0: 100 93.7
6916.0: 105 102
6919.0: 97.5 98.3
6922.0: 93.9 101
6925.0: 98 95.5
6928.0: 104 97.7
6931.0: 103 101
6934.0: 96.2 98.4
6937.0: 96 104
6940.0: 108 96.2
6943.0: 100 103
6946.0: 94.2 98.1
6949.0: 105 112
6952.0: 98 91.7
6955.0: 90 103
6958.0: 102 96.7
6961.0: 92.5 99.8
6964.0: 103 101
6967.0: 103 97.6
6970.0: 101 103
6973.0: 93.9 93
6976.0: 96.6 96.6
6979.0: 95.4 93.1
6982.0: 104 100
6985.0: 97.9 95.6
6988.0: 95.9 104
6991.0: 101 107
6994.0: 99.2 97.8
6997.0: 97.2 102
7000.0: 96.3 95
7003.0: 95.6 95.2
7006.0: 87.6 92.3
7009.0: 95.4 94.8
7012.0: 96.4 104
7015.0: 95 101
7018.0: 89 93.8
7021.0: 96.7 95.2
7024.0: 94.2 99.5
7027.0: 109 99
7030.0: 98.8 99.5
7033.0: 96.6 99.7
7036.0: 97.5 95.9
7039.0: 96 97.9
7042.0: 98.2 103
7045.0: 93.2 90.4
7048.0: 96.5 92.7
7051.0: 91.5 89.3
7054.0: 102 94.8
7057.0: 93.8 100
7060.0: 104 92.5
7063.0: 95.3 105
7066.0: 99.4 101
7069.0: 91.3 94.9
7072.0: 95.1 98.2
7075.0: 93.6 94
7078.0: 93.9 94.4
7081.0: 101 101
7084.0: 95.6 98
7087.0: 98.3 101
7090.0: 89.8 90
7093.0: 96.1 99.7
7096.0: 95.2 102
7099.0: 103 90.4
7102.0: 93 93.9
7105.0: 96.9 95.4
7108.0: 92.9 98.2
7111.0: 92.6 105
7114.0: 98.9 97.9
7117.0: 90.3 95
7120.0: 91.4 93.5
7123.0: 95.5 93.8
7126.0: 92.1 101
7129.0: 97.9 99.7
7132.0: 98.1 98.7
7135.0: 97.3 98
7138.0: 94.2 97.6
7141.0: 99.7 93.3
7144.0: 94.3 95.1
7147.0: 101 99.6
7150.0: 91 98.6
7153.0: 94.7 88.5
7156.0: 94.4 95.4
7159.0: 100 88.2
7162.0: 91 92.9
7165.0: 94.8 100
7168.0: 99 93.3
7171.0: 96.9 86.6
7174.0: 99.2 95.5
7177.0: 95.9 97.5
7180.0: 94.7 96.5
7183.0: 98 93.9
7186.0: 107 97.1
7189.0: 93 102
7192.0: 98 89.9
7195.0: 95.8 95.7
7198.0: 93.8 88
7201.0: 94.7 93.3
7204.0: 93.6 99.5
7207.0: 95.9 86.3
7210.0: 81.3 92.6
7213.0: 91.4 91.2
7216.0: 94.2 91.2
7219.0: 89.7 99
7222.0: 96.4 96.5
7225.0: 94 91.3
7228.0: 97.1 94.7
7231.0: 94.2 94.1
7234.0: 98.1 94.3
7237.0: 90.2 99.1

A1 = 0.00 mag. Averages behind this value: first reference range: 101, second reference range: 94.5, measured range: 96.5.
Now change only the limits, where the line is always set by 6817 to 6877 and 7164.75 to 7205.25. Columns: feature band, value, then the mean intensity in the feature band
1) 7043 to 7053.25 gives 0.047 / 93.6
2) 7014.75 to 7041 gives 0.006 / 97.5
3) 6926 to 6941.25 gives -0.010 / 100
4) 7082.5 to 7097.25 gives 0.008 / 96.4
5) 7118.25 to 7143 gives 0.002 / 96.3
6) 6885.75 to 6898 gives 0.030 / 97.3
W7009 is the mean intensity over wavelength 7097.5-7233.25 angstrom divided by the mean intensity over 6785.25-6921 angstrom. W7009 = 1.0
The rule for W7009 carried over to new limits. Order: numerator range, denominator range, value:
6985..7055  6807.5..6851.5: 0.97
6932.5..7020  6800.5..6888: 0.98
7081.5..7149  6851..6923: 0.97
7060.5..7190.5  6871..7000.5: 0.97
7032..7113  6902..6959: 0.97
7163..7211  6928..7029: 0.97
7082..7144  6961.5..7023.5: 0.99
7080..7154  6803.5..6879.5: 0.96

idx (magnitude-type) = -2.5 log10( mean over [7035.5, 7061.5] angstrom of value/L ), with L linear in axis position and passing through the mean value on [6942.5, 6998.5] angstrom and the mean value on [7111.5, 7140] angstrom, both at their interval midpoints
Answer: 0.02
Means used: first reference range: 99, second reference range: 96.6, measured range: 96.2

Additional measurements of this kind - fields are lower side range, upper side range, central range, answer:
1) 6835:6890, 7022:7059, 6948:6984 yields -0.006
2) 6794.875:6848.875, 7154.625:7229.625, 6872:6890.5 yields 0.012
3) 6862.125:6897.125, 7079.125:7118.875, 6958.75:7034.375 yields 0.001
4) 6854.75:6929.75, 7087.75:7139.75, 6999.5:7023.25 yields 0.026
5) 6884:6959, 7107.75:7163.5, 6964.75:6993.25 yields -0.010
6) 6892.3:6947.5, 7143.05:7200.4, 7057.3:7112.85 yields 0.000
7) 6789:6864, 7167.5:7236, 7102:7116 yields -0.006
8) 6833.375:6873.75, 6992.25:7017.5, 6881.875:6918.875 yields 0.013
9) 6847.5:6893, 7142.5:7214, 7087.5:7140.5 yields -0.005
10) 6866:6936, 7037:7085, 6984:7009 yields 0.000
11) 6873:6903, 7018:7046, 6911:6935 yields -0.010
